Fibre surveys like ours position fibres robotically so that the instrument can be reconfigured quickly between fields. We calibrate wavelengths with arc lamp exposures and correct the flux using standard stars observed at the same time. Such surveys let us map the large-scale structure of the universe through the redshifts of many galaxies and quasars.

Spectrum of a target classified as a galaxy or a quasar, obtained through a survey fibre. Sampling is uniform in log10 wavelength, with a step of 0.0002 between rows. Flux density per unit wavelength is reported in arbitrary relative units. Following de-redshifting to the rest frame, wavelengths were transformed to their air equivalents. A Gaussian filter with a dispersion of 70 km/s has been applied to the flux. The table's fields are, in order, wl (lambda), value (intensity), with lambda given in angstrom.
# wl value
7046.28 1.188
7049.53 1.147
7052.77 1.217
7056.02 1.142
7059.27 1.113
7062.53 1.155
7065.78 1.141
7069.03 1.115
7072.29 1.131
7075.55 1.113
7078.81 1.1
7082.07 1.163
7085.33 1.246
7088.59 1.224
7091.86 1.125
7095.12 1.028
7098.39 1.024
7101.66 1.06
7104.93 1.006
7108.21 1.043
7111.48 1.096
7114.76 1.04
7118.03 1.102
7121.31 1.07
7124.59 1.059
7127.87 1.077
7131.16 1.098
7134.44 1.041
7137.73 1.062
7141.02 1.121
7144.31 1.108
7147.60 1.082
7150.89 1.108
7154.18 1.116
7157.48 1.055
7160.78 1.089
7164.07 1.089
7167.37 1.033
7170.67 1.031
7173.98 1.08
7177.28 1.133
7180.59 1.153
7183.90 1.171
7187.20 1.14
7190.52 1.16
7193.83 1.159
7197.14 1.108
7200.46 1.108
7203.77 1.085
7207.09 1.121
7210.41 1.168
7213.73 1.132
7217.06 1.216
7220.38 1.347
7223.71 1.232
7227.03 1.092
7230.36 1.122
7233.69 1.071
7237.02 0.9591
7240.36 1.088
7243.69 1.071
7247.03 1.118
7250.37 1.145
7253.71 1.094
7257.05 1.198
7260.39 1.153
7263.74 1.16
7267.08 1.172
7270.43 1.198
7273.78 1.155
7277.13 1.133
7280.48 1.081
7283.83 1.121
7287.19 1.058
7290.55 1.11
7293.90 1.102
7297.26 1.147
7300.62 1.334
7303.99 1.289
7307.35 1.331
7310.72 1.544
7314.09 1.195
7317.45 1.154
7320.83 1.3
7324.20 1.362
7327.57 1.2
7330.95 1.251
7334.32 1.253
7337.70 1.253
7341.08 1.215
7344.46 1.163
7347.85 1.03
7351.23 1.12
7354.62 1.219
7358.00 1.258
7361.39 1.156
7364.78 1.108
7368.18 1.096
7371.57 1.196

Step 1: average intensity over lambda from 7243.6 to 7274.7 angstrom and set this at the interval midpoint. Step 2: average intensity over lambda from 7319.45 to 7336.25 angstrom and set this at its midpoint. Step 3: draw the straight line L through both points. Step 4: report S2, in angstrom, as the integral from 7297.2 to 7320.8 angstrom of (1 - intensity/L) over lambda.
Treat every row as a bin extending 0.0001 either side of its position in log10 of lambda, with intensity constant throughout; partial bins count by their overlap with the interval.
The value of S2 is -1.08 angstrom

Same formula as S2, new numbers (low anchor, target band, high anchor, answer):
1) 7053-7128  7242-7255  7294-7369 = 0.8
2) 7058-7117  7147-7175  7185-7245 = 1.2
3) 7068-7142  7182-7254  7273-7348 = 1.6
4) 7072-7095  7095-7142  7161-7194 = 3.1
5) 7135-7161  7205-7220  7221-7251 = -1.0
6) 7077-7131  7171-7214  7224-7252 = -1.5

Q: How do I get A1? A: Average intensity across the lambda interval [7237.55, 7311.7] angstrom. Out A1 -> 1.17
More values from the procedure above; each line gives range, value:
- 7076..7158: 1.09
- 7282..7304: 1.16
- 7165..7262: 1.13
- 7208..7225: 1.21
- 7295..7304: 1.24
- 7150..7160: 1.09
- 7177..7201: 1.14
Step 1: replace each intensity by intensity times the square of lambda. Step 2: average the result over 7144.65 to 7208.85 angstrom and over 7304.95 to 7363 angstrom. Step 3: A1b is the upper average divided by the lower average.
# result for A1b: 1.2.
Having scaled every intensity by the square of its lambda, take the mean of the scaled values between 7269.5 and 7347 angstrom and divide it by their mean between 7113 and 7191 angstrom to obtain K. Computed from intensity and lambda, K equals 1.16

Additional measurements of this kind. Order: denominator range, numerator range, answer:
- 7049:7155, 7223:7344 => 1.12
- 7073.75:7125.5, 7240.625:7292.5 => 1.08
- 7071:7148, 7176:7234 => 1.08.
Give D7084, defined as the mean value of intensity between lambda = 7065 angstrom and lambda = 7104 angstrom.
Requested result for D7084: 1.12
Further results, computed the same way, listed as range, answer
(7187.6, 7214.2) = 1.13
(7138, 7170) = 1.09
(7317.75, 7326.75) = 1.29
